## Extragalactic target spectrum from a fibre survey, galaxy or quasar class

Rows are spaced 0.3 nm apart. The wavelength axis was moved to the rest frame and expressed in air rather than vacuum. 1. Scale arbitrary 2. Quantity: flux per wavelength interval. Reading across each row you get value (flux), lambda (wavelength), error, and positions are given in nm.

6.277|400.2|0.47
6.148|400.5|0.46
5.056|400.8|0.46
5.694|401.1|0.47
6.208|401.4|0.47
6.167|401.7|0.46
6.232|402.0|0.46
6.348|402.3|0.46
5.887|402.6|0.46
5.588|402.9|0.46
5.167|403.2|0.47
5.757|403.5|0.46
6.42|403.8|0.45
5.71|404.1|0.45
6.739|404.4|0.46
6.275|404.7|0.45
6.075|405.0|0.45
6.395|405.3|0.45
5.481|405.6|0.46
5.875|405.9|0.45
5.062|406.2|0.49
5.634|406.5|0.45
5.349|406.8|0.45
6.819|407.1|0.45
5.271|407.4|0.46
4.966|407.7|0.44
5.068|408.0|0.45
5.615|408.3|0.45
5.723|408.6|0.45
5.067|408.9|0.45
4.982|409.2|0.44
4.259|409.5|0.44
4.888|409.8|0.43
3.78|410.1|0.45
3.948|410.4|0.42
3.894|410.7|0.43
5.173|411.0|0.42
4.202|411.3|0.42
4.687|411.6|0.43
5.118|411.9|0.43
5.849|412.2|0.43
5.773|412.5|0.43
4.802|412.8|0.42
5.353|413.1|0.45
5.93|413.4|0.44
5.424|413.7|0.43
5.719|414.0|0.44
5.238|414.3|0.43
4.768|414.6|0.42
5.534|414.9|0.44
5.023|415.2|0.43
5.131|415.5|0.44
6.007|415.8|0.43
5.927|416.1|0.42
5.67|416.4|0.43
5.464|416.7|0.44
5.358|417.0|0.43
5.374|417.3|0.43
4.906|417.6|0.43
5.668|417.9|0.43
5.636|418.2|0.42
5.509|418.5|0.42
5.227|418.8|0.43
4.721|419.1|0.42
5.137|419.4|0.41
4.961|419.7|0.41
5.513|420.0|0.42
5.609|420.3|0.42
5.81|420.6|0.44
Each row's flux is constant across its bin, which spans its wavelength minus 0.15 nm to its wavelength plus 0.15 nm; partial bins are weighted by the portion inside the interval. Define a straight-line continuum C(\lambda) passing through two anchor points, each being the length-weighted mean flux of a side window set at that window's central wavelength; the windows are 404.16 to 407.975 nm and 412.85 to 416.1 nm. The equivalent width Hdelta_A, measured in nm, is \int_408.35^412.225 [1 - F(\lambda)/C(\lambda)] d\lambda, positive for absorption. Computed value 0.61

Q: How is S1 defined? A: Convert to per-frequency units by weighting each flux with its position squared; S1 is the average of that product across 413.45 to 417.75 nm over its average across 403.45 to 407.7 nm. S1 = 0.96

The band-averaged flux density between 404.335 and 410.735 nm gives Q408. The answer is 5.33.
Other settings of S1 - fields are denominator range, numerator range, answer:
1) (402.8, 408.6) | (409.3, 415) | 0.89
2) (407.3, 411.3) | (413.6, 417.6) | 1.17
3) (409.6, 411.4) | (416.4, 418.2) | 1.29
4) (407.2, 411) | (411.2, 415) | 1.11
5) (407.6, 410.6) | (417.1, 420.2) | 1.15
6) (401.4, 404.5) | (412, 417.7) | 0.96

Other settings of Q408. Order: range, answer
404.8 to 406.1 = 5.93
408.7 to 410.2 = 4.66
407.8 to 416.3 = 5.11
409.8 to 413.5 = 4.86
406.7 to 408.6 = 5.54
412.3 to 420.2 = 5.38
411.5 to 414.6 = 5.37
